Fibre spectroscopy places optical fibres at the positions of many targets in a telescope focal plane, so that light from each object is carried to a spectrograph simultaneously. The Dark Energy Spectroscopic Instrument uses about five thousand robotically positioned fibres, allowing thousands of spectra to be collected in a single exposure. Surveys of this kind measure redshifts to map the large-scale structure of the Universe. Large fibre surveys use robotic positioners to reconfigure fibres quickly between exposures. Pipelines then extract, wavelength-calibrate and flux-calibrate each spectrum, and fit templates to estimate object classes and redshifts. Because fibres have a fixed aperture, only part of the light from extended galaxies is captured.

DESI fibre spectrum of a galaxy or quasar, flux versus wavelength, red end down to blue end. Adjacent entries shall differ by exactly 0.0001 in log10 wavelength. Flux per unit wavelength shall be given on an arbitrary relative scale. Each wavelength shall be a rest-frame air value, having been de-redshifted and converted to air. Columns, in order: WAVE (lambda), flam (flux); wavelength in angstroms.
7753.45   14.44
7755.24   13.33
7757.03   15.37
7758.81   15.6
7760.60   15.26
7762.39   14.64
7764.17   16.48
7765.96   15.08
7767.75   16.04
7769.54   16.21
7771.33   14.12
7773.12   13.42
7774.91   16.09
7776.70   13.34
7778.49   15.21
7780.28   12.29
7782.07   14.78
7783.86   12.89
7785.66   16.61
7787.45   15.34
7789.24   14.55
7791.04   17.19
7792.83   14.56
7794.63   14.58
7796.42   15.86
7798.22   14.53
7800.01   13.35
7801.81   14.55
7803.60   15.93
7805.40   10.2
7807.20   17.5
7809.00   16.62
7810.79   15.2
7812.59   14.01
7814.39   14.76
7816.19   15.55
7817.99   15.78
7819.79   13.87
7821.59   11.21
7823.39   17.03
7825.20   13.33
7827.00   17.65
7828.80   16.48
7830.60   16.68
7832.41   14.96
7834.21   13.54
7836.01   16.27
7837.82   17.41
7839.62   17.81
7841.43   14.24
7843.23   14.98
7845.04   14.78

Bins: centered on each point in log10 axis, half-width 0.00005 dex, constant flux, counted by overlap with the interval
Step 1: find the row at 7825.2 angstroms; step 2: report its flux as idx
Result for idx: 13.33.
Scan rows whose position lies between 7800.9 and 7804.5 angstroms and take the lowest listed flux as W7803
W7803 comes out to 14.55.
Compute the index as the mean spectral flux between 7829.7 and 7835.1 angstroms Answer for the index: 15.1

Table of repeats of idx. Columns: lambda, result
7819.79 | 13.87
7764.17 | 16.48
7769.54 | 16.21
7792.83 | 14.56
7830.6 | 16.68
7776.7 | 13.34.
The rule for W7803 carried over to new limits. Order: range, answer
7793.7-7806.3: 10.2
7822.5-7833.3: 13.33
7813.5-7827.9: 11.21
